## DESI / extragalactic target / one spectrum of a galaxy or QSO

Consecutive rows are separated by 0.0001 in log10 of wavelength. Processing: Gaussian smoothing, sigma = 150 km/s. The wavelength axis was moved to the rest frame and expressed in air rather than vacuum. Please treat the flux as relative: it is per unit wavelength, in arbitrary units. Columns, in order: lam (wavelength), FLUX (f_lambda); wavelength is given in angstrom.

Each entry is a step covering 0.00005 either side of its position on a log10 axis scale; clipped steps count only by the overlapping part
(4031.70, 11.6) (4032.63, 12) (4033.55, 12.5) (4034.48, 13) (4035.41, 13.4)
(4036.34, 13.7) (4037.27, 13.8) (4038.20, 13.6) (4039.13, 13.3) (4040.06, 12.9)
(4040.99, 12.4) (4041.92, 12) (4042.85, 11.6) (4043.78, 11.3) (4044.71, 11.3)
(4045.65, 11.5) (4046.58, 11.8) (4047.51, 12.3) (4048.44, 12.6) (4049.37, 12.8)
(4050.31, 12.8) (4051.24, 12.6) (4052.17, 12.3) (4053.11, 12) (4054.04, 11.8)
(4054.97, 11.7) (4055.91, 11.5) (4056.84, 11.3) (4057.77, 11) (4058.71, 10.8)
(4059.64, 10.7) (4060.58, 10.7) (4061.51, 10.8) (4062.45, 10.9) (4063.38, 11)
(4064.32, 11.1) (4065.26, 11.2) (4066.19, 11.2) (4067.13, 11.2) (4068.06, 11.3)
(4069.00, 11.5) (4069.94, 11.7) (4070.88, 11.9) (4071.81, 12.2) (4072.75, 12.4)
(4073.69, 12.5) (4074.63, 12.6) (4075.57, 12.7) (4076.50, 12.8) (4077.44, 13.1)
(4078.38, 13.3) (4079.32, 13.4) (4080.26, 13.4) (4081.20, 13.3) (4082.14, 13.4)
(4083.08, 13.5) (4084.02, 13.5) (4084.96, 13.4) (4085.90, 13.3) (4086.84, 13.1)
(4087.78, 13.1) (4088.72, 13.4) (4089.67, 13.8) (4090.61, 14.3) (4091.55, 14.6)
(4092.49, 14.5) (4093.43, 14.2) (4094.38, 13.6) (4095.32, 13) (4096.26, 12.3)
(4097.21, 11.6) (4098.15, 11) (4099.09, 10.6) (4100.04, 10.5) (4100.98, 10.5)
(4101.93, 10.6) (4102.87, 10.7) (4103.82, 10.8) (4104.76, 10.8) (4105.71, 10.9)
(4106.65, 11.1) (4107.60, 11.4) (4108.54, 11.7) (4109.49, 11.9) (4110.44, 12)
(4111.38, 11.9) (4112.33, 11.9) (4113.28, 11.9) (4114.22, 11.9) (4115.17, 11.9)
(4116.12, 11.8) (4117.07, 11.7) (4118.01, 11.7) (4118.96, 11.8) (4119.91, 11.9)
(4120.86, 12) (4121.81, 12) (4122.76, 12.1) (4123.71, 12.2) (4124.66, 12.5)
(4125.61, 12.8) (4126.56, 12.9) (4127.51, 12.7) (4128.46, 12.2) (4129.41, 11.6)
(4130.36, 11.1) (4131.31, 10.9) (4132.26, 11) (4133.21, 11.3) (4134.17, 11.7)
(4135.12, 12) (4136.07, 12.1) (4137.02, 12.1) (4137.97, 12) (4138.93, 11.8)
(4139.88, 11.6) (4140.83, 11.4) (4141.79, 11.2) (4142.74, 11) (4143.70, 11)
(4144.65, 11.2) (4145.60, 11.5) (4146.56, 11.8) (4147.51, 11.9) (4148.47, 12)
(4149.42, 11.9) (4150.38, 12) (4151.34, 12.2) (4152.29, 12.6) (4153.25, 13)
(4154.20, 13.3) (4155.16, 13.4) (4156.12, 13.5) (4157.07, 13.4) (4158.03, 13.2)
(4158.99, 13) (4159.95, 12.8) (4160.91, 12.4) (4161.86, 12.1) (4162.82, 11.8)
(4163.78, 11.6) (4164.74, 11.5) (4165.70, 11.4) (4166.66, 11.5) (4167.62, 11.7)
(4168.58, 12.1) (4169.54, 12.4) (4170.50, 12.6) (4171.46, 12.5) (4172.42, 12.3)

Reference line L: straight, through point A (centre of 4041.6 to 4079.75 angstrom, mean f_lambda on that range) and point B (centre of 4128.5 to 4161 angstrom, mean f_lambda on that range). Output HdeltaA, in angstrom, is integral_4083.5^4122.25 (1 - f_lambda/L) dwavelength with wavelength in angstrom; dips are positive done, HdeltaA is -0.8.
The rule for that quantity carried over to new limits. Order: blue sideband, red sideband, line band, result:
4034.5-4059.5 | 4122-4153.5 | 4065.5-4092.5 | -1.7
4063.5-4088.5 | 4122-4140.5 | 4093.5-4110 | 1.1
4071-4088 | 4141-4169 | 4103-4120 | 1.4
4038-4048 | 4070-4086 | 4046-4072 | 1.9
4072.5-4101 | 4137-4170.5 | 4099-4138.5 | 2.8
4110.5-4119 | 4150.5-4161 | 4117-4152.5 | 1.6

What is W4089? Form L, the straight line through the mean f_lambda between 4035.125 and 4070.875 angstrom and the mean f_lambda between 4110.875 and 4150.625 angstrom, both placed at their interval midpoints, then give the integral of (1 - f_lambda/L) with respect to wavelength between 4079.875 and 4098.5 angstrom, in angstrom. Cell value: -2.34 angstrom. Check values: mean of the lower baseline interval 11.9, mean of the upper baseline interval 11.8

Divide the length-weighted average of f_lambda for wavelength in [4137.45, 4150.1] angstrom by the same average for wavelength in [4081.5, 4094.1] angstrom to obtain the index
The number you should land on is 0.8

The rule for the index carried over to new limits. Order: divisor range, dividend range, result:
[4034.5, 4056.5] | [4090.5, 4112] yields 0.96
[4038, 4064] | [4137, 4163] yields 1.03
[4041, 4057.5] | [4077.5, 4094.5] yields 1.14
